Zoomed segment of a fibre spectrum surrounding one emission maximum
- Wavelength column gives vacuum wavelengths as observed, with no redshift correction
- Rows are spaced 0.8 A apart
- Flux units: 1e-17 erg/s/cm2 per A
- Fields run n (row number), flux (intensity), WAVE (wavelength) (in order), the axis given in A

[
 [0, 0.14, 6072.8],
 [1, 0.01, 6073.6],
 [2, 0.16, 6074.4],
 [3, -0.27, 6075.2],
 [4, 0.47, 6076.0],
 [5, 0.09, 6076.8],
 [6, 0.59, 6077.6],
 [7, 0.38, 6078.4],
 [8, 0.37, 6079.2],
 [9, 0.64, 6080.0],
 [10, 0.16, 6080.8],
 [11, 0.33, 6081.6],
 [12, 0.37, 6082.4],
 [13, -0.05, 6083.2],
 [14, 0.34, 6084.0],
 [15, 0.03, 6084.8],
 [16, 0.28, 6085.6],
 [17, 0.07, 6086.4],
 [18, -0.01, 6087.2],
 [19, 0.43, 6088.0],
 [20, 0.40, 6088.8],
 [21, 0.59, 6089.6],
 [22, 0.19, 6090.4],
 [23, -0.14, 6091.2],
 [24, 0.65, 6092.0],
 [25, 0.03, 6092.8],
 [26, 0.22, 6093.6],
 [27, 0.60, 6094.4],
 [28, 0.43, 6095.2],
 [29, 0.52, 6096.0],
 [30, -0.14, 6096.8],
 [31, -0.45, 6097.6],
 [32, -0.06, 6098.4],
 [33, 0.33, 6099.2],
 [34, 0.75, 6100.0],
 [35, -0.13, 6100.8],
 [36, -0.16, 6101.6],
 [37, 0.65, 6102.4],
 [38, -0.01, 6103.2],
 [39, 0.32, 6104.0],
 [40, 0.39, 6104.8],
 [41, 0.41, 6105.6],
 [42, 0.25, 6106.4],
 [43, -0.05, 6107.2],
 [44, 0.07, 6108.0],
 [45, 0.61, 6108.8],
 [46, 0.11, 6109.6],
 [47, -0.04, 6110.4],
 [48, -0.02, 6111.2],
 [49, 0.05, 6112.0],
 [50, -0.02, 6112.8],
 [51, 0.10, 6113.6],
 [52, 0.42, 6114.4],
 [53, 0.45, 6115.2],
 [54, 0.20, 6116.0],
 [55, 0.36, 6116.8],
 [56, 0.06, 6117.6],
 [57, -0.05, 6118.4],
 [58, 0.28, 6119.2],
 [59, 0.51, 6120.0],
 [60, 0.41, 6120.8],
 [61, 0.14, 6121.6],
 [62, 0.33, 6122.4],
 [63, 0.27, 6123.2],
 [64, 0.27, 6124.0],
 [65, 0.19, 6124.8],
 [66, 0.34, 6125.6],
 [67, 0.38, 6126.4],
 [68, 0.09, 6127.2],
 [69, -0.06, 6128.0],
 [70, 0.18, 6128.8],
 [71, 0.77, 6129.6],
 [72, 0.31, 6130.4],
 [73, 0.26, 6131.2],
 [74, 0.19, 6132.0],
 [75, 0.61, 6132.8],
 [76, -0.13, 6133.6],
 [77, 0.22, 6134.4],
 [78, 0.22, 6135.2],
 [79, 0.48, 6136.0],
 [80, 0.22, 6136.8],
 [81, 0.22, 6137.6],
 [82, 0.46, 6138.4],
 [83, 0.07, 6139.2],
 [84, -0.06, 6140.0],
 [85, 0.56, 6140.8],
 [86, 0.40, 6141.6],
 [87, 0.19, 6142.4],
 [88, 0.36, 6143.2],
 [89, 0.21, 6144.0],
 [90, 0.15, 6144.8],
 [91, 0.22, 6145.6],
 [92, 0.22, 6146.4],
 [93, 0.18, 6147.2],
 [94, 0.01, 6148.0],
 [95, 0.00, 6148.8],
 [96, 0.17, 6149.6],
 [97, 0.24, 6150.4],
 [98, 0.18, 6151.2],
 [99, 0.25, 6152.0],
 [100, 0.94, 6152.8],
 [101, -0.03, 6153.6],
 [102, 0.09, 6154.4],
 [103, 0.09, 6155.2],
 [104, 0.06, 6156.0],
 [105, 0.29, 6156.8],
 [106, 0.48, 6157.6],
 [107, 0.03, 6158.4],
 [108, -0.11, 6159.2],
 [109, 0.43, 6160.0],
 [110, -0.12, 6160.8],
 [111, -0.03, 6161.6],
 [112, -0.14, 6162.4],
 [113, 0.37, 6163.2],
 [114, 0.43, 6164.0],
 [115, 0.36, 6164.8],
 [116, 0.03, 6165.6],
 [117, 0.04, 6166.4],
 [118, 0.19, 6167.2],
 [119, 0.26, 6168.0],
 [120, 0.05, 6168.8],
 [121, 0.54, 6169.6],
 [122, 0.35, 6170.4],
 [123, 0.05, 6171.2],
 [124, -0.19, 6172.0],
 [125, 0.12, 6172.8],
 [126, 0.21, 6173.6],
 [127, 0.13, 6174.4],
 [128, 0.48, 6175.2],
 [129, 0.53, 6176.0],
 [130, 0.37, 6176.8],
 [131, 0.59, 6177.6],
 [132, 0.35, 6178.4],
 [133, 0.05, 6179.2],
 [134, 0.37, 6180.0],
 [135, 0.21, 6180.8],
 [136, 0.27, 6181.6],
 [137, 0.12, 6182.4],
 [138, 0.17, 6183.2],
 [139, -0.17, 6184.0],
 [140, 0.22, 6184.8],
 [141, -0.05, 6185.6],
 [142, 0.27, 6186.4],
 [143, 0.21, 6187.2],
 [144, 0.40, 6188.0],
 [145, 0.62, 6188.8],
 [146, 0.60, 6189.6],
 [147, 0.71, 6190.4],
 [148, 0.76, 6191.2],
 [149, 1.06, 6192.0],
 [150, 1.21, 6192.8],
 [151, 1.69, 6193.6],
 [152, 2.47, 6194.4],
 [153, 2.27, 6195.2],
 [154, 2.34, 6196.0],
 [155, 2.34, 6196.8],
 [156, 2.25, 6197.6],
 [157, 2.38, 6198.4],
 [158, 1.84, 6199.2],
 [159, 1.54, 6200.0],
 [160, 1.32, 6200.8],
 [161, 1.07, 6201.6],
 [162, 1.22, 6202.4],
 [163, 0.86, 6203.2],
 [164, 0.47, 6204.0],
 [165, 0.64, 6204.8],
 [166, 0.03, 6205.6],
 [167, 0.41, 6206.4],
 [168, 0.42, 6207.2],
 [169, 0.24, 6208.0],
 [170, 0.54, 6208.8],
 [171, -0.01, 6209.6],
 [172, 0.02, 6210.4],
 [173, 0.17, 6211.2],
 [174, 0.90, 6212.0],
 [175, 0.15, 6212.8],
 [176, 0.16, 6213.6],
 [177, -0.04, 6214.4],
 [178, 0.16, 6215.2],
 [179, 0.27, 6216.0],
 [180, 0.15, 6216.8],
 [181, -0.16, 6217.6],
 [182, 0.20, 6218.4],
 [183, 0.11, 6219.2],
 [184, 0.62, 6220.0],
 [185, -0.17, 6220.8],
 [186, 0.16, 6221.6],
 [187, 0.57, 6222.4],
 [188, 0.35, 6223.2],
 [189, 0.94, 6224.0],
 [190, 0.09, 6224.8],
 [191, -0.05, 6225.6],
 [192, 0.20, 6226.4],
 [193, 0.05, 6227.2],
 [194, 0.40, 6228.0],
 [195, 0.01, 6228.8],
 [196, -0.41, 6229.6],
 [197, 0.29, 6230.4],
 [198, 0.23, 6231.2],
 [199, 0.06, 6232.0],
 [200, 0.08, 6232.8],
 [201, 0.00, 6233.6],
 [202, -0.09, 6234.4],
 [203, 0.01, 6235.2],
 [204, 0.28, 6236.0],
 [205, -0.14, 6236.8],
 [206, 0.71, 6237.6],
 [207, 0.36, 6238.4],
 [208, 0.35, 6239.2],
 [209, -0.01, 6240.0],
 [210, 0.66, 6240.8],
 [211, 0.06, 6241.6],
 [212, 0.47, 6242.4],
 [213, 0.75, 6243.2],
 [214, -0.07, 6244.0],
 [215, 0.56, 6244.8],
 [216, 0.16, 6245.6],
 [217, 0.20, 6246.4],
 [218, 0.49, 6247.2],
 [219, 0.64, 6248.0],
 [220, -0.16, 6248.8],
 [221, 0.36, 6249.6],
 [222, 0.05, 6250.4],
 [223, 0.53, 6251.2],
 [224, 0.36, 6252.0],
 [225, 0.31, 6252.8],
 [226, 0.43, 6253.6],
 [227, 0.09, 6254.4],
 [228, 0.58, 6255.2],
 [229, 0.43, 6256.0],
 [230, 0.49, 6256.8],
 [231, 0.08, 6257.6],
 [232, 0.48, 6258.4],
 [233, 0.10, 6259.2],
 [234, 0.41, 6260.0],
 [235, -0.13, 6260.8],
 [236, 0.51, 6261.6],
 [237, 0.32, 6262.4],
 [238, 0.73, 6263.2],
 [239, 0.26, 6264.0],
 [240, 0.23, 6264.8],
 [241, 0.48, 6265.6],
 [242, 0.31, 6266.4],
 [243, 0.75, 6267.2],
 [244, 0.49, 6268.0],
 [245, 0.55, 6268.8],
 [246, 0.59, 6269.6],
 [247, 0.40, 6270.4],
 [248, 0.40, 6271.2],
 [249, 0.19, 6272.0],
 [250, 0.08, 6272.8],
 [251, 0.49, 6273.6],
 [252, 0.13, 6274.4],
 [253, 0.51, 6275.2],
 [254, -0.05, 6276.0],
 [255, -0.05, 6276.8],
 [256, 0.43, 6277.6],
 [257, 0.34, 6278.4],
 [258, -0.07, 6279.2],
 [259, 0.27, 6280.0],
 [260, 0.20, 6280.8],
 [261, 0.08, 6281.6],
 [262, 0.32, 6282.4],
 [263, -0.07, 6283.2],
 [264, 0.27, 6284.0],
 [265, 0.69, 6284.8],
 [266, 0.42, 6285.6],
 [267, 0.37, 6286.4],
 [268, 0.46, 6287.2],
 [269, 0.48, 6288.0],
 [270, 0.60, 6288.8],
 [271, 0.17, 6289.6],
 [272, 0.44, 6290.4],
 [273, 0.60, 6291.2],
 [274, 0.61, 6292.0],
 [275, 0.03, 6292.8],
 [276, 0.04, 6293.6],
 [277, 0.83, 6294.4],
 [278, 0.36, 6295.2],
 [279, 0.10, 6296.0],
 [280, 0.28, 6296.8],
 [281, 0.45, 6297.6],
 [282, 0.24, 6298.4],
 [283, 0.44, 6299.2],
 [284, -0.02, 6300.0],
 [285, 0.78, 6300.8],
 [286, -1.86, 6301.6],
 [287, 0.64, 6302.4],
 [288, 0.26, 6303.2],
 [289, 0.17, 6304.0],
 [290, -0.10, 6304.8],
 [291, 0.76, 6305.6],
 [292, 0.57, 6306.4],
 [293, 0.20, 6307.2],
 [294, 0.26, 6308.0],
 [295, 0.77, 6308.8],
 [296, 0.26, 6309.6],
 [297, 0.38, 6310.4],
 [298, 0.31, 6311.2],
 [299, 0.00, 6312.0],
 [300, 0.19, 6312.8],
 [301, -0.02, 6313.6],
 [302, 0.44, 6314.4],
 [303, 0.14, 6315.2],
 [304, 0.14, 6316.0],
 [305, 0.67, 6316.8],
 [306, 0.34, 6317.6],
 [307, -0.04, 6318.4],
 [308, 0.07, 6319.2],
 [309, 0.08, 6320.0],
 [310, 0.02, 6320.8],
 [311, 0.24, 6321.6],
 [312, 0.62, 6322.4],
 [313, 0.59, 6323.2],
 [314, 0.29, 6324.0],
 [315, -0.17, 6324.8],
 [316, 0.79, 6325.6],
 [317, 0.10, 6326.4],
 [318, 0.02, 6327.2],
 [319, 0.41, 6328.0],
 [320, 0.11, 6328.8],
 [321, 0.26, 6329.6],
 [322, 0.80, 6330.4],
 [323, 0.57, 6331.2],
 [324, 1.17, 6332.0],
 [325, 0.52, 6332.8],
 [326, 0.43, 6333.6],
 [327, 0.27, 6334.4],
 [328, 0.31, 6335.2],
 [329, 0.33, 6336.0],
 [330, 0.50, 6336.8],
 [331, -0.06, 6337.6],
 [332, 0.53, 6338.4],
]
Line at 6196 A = [O II] 3727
